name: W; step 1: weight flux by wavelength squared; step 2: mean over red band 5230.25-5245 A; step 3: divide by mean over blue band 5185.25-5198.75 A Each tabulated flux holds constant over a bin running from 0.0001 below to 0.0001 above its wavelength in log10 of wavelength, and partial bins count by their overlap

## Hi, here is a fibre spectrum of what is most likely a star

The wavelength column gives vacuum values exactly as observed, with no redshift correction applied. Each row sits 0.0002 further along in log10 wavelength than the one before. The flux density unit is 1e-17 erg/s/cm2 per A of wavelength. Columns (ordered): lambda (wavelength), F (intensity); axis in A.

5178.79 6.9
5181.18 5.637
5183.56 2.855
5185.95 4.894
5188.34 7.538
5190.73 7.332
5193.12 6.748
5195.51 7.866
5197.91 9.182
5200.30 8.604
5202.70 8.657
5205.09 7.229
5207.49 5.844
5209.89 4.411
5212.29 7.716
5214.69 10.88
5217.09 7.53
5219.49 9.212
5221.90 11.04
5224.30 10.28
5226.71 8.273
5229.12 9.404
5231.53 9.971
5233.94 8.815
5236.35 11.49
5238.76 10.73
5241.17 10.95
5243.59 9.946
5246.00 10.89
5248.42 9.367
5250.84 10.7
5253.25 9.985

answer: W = 1.44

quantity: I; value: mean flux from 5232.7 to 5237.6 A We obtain 10.2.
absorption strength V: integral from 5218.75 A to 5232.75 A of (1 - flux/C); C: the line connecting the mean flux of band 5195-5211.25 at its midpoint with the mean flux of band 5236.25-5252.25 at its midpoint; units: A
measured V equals -1.0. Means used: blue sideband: 7.38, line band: 9.71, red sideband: 10.5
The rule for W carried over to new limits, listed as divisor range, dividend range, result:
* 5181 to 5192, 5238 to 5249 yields 1.88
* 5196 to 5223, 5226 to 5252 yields 1.24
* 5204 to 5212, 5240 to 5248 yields 1.76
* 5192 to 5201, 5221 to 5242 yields 1.26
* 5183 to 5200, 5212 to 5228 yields 1.38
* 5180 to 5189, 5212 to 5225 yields 1.90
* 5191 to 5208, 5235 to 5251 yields 1.38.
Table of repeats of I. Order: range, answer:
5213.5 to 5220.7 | 9.2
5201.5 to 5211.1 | 6.54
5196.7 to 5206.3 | 8.41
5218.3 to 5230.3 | 9.64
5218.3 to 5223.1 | 10.1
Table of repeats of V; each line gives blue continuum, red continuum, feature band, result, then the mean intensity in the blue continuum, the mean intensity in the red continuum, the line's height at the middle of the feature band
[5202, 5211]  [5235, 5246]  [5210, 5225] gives -2.23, 6.44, 10.8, 7.84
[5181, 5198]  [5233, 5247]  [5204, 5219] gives 1.56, 6.39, 10.5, 8.18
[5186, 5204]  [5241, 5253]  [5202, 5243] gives 0.77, 7.79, 10.3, 9.11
